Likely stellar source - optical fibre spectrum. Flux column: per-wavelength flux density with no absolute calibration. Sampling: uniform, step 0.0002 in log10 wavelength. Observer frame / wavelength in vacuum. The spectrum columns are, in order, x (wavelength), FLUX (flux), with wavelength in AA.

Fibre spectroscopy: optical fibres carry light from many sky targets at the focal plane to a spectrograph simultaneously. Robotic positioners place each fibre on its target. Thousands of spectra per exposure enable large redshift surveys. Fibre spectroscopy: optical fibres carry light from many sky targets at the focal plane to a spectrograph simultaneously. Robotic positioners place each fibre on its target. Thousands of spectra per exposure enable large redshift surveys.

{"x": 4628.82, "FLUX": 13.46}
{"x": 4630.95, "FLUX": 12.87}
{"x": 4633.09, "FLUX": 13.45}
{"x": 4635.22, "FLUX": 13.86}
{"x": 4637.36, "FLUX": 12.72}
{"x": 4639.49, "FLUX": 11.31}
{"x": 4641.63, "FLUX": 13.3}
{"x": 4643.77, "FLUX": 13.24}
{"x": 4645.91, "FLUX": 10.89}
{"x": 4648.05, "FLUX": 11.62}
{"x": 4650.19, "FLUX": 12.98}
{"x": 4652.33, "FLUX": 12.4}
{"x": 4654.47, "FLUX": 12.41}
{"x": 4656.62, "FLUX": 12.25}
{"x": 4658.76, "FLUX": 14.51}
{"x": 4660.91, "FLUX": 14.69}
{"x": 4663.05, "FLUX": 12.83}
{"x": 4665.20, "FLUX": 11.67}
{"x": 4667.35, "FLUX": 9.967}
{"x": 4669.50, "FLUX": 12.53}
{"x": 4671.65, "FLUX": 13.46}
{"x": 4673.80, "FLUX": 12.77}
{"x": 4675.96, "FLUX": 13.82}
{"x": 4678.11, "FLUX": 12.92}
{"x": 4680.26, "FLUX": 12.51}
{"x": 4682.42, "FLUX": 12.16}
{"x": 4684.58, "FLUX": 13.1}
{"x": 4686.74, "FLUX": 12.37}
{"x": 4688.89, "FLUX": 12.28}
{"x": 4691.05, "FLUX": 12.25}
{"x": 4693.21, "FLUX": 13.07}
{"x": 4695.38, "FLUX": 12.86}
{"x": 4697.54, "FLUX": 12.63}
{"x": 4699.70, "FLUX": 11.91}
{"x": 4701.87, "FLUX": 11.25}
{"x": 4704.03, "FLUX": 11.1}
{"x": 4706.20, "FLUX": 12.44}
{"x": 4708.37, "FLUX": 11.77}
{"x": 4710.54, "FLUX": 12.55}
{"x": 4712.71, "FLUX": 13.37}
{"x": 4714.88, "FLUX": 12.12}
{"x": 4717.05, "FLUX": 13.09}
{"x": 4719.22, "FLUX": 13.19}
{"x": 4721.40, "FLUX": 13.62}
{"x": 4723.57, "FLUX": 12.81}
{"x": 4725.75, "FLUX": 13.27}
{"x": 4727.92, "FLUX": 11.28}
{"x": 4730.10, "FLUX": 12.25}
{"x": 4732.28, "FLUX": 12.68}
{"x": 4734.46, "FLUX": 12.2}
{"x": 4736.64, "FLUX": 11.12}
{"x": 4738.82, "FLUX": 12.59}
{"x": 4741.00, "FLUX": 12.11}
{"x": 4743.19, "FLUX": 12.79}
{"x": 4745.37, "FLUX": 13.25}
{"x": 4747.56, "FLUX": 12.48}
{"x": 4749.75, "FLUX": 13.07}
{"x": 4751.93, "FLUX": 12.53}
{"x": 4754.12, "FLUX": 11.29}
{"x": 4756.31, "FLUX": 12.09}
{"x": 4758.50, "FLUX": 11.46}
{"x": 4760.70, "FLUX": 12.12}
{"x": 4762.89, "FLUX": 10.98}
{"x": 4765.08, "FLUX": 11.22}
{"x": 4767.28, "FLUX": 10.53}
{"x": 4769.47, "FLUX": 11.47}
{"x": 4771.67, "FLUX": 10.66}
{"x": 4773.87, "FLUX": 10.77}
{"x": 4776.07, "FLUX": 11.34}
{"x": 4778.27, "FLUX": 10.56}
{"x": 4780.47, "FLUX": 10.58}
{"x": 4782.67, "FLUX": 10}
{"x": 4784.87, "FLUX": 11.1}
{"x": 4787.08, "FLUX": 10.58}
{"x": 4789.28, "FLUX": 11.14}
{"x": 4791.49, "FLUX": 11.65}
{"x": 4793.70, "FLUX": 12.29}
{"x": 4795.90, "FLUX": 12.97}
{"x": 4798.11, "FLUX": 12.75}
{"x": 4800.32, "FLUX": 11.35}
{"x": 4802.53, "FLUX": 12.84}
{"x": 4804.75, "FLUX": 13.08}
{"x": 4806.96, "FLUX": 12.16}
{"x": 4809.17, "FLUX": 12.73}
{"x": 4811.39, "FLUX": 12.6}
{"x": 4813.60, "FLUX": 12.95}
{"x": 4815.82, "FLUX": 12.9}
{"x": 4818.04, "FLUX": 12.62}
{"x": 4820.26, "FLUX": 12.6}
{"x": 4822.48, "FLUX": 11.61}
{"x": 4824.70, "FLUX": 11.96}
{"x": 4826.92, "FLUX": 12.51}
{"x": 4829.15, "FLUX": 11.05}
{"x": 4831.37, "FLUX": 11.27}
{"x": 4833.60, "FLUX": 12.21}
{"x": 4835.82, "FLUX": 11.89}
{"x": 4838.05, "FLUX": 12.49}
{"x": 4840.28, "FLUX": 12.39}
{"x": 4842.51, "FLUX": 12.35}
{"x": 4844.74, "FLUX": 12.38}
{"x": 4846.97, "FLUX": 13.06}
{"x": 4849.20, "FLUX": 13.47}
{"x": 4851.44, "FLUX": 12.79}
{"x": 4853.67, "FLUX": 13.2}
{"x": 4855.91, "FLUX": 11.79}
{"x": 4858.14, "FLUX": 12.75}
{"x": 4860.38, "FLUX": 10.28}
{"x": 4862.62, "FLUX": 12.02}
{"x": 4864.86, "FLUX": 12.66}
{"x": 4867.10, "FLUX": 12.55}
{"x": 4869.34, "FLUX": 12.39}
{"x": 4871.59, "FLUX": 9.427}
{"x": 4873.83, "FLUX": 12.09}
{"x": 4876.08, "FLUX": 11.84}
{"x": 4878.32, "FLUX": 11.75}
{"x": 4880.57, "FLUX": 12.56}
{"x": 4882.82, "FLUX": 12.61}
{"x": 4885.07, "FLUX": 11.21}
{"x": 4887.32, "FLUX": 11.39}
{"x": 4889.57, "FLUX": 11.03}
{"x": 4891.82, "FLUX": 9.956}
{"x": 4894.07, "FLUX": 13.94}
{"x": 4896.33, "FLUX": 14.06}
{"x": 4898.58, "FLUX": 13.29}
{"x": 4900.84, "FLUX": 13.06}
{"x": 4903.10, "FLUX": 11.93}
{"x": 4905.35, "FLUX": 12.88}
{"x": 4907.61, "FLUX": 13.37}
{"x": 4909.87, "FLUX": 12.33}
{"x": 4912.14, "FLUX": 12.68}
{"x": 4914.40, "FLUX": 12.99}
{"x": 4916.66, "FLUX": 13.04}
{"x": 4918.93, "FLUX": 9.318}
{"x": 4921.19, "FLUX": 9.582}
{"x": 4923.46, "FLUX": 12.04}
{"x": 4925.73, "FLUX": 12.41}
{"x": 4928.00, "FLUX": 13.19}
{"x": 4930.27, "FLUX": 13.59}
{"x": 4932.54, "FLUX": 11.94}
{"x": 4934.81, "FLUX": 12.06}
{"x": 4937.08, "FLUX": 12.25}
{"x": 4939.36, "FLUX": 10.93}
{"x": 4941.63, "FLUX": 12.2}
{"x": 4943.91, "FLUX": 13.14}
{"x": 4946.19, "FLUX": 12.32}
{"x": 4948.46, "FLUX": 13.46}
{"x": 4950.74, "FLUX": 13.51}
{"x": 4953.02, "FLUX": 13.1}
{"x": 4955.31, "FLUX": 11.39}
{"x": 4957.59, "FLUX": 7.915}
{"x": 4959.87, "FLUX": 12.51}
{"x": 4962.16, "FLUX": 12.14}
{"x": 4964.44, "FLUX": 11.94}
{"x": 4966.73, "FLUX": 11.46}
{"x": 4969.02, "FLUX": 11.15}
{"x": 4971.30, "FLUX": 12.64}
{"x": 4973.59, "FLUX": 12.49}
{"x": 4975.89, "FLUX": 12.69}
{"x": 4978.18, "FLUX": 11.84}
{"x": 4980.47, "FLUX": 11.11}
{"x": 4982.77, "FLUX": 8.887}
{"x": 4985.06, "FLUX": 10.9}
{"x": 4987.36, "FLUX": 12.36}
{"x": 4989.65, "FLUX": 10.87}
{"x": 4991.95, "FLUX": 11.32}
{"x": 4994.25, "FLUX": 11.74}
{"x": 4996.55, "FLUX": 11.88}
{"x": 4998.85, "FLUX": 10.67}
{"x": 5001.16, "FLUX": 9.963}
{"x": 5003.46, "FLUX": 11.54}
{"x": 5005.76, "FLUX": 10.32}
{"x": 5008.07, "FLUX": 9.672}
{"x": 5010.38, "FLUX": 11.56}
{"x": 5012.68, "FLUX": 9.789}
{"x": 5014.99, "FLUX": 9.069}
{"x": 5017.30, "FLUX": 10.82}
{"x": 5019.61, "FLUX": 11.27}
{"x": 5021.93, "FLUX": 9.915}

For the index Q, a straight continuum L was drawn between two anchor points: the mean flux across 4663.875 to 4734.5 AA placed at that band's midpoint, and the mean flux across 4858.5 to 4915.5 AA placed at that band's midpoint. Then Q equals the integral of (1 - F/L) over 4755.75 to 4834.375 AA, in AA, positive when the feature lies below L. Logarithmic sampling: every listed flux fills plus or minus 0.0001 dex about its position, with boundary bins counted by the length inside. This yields 3.7 AA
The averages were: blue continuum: 12.5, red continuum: 12.2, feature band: 11.7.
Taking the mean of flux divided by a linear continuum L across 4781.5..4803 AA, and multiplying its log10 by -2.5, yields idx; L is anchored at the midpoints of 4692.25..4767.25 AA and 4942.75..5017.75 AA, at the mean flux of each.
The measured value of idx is 0.04 mag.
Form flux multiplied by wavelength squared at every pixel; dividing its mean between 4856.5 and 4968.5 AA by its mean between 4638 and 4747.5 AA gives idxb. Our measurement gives 1.1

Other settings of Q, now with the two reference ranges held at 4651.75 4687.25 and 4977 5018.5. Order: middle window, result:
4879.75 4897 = -0.9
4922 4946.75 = -2.6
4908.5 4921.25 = -0.6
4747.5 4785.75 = 2.7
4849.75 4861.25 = -0.6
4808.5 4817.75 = -0.7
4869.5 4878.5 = 0.1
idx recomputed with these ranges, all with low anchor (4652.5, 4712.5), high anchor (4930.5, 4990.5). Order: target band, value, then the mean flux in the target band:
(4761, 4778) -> 0.12 mag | 11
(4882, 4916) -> -0.04 mag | 12.5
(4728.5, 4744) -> 0.02 mag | 12.2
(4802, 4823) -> -0.04 mag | 12.6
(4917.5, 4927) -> 0.10 mag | 10.9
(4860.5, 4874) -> 0.03 mag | 11.7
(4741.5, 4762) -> 0.00 mag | 12.3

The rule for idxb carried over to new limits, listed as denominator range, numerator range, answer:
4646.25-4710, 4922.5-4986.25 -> 1.08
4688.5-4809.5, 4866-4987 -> 1.08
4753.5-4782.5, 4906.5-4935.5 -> 1.17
